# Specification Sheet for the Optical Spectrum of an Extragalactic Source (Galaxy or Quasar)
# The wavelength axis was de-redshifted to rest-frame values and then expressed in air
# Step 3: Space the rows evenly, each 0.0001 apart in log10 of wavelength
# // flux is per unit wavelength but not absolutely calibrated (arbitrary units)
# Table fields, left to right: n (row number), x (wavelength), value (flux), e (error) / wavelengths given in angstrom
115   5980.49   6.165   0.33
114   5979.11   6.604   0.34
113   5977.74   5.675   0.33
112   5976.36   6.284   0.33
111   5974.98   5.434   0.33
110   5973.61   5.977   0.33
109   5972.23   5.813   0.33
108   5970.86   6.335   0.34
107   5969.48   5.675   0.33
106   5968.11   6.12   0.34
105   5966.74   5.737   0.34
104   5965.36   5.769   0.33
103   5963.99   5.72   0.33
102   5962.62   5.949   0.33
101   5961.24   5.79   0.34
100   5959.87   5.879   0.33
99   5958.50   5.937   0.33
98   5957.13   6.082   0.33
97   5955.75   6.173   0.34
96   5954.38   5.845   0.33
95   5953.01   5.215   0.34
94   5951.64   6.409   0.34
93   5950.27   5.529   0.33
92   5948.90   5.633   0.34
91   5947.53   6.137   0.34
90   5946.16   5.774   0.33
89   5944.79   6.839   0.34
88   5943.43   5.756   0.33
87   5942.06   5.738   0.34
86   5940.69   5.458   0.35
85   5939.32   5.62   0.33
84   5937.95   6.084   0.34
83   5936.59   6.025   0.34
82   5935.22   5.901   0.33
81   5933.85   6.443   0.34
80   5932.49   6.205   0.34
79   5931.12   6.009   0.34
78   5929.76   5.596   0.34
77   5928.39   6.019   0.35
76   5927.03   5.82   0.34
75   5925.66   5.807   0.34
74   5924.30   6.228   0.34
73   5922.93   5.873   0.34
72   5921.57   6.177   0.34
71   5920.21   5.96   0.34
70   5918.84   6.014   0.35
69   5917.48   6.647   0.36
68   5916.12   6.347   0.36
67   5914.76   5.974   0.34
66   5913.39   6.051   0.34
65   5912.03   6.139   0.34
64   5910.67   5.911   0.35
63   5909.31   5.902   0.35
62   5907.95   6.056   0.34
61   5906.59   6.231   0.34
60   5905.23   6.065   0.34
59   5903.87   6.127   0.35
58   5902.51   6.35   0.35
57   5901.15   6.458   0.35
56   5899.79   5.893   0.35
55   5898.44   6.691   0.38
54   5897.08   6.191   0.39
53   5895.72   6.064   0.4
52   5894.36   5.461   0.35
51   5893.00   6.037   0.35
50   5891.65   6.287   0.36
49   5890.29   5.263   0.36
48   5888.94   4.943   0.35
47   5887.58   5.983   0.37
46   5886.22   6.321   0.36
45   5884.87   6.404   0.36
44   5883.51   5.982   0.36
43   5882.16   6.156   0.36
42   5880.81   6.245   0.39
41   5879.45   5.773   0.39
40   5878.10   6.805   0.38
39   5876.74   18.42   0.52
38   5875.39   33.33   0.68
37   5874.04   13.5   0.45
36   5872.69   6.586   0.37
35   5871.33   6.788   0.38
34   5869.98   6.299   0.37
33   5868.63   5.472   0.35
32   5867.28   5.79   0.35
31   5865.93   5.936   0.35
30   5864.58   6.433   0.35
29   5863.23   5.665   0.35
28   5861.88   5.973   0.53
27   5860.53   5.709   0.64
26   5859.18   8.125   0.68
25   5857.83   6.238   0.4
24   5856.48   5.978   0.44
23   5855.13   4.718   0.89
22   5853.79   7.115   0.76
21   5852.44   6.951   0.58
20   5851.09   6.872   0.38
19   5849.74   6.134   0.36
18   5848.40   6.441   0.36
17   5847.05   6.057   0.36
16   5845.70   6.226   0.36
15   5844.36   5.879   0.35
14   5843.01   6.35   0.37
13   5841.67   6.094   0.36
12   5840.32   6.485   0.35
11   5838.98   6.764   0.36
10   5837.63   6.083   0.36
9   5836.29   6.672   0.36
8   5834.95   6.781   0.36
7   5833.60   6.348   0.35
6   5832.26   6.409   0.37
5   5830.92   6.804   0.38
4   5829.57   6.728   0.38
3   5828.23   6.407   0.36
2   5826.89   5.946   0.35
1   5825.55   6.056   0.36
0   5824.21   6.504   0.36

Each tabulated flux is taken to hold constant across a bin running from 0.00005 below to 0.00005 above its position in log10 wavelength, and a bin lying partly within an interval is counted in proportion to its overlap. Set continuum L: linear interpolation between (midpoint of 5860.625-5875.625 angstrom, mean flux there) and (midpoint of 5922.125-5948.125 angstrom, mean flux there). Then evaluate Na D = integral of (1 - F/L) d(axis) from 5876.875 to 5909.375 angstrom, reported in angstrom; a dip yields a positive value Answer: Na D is 5.3 angstrom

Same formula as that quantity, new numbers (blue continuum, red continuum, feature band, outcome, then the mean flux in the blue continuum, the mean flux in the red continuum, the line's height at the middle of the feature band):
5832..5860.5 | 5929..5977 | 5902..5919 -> -0.1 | 6.4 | 5.91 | 6.11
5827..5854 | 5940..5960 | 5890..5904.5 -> 0.2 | 6.46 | 5.89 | 6.17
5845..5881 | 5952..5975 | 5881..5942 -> 8.2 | 8.01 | 5.87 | 6.98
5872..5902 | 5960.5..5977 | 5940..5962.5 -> 1.7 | 8.2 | 5.88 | 6.38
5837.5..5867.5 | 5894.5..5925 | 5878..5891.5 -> 0.5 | 6.27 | 6.14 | 6.2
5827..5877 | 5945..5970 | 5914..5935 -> 1.0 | 7.48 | 5.87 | 6.38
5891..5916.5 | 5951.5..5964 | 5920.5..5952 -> 0.1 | 6.11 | 5.89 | 5.98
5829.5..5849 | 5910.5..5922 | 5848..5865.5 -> 0.0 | 6.4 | 6.14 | 6.34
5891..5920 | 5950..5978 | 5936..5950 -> 0.2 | 6.13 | 5.88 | 5.97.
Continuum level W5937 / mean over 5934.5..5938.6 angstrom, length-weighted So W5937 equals 6.01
